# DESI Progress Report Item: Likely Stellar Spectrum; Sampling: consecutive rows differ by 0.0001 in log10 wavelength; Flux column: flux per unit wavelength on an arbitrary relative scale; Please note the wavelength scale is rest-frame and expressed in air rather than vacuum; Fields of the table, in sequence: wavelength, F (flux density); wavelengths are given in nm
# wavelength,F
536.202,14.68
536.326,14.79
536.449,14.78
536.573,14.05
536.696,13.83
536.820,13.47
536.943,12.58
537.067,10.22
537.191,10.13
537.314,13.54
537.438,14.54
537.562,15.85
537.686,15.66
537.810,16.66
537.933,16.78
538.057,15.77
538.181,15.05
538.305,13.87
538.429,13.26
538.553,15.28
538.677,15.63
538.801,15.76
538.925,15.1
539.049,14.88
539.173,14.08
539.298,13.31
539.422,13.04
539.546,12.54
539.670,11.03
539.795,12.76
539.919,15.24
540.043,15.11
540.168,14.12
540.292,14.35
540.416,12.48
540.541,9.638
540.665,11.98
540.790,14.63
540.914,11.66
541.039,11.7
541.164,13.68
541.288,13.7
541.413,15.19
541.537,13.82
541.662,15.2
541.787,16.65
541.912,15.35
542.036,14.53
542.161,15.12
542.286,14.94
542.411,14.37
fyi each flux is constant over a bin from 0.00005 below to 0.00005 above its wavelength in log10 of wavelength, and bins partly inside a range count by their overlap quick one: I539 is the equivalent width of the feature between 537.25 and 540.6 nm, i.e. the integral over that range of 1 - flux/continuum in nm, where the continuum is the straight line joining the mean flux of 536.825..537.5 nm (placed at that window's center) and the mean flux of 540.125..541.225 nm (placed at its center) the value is -0.48 nm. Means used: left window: 12.3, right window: 12.7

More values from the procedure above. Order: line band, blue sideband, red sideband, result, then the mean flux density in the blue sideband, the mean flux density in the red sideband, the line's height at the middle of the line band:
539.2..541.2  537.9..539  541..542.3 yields 0.25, 15.1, 14.6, 14.8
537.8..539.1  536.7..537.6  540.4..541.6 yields -0.24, 12.9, 12.9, 12.9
